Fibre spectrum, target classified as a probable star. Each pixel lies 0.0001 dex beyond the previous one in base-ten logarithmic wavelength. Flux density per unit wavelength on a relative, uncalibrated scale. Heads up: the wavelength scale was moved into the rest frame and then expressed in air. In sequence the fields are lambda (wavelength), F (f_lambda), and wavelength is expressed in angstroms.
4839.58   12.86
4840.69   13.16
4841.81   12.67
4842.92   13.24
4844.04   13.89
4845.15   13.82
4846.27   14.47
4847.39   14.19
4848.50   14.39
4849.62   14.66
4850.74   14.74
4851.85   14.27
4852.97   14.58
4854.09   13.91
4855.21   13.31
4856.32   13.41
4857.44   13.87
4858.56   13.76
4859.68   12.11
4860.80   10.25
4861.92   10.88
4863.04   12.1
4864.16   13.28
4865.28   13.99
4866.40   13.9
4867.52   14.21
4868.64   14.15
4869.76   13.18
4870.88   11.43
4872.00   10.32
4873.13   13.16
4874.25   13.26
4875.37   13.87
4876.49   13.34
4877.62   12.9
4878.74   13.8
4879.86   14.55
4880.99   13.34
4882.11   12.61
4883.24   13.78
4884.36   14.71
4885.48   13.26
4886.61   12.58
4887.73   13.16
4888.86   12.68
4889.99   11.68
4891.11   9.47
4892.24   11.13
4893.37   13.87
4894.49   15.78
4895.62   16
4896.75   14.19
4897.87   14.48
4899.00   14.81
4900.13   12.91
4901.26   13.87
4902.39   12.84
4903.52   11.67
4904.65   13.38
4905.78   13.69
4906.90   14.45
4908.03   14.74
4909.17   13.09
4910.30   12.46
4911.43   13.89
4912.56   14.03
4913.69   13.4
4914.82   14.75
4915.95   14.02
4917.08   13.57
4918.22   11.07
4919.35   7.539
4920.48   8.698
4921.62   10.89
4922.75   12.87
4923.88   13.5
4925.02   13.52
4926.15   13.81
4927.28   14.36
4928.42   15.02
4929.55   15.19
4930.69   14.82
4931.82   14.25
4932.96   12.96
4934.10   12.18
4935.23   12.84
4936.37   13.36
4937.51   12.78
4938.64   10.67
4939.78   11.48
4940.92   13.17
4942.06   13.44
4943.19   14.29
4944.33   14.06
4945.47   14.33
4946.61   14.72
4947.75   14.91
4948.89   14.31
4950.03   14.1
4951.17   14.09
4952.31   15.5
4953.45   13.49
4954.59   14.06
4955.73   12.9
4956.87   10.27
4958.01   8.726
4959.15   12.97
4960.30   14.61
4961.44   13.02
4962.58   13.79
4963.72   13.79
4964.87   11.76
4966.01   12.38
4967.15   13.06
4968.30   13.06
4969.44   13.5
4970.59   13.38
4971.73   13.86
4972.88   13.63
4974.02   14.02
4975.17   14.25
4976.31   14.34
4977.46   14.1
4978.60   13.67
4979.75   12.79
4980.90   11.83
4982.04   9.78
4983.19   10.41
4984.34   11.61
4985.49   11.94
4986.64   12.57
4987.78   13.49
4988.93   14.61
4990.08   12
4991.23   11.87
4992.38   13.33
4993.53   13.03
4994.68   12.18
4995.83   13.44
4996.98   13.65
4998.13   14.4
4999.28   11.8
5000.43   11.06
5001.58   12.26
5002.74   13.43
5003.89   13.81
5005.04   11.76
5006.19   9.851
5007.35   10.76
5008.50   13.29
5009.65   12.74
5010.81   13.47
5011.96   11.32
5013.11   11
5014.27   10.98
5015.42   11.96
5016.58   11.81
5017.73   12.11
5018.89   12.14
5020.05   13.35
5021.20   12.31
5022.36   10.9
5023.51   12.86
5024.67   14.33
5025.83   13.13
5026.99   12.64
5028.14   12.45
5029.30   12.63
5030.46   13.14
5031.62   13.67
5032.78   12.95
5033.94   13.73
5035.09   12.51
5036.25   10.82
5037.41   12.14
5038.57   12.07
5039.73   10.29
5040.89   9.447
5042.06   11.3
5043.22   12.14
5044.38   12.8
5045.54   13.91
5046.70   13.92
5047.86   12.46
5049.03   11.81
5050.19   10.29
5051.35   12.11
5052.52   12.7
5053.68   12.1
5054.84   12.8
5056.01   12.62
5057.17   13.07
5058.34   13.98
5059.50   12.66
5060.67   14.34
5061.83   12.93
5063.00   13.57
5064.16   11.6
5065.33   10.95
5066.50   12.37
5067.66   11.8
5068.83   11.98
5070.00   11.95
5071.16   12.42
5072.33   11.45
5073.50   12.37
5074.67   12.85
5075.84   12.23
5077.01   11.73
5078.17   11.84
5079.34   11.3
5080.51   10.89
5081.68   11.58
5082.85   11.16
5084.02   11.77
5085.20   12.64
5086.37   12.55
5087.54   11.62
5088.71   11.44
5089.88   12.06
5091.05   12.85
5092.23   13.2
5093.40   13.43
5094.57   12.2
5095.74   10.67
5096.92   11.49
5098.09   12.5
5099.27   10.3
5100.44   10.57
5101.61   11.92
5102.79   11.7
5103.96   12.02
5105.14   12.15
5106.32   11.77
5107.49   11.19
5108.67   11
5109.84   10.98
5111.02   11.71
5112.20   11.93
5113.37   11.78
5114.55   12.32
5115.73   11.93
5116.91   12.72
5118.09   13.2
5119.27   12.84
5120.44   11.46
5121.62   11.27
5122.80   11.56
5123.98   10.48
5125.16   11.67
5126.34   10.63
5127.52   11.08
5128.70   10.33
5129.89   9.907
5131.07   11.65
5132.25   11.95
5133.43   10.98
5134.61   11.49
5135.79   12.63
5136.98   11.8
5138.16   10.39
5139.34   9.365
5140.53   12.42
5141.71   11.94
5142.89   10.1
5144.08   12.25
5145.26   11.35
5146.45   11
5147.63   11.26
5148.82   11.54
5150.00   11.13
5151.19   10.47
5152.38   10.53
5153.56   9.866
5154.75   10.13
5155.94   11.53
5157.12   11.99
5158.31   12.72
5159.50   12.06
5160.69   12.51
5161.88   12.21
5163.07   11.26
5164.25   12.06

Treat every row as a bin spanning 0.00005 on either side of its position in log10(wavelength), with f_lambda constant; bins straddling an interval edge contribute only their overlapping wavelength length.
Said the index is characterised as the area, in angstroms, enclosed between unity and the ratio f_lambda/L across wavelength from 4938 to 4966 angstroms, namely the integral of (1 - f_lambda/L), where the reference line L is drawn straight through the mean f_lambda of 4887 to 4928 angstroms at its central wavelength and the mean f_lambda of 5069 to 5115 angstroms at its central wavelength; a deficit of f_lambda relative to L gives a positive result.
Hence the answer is -1.1 angstroms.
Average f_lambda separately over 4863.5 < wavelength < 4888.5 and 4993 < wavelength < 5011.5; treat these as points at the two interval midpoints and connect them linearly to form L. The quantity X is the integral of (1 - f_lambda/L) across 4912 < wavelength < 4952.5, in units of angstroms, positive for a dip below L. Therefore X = -0.97 angstroms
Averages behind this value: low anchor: 13.3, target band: 13.3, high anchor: 12.5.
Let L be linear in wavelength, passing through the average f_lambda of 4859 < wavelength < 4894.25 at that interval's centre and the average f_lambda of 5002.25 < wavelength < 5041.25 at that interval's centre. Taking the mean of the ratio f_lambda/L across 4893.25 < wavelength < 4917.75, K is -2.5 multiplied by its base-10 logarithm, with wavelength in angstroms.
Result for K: -0.10 mag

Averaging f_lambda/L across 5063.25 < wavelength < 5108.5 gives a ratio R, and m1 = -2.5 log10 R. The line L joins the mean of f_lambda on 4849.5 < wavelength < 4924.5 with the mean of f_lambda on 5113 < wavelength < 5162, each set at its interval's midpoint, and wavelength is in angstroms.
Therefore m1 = -0.01 mag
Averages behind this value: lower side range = 13.1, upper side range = 11.4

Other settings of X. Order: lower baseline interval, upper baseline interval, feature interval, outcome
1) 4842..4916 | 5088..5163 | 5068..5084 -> 0.1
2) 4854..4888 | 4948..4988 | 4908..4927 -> 0.6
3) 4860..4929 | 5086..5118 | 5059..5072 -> -0.3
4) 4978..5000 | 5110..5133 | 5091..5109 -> -0.1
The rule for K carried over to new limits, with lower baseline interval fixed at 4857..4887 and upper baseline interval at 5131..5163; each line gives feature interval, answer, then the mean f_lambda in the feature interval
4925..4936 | -0.099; 13.9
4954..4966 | -0.006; 12.6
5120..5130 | 0.053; 11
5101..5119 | -0.028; 11.9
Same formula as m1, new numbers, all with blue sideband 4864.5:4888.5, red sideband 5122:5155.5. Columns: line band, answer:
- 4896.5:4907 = -0.04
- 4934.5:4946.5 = -0.03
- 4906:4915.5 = -0.07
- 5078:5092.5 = -0.03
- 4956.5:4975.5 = -0.04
